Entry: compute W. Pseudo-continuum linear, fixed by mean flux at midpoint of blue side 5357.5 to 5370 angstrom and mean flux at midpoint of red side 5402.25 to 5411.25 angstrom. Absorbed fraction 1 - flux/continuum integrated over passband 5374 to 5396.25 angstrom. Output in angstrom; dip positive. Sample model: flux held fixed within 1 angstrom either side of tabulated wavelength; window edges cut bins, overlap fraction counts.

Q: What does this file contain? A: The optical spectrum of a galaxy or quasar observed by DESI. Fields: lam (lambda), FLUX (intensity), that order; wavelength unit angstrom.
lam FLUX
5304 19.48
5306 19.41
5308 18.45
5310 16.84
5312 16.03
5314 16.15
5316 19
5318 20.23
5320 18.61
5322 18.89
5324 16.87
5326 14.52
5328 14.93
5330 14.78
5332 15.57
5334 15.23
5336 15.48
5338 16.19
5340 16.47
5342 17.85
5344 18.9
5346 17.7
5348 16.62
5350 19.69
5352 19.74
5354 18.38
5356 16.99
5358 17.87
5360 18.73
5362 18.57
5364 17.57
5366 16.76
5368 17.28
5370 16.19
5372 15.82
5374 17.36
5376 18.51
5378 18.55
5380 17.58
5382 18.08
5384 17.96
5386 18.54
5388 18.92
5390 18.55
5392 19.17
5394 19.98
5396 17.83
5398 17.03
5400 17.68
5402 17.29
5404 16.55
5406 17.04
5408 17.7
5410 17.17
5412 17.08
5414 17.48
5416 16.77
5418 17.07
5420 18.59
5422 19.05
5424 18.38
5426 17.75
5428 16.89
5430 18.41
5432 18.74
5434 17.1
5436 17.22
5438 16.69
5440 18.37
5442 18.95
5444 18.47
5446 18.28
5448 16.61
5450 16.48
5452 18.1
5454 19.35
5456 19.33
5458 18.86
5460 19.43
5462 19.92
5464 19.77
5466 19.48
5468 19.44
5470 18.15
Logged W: -1.4 angstrom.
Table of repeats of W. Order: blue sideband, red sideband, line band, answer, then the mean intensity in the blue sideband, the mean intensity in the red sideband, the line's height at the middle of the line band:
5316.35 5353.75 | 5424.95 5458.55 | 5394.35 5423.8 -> 0.3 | 17.2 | 18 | 17.7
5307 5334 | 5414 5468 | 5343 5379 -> -1.0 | 16.9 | 18.2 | 17.4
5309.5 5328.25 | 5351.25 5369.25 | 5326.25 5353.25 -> 1.3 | 17.3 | 17.9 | 17.6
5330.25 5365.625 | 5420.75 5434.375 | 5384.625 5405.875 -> -0.3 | 17.4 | 18.1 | 17.8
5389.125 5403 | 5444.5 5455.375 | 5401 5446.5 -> 0.8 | 18.2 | 17.9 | 18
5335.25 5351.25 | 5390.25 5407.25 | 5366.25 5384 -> 0.3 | 17.4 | 17.9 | 17.7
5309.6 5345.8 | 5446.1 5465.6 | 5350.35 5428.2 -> -0.6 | 16.8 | 18.7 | 17.7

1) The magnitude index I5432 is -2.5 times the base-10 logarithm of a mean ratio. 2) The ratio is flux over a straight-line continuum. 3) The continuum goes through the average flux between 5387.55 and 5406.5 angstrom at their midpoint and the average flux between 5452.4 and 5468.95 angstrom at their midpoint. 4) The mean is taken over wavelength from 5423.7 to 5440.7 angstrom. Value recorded 0.06 mag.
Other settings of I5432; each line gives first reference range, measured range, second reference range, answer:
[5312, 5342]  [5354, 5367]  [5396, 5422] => -0.05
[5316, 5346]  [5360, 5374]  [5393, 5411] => 0.00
